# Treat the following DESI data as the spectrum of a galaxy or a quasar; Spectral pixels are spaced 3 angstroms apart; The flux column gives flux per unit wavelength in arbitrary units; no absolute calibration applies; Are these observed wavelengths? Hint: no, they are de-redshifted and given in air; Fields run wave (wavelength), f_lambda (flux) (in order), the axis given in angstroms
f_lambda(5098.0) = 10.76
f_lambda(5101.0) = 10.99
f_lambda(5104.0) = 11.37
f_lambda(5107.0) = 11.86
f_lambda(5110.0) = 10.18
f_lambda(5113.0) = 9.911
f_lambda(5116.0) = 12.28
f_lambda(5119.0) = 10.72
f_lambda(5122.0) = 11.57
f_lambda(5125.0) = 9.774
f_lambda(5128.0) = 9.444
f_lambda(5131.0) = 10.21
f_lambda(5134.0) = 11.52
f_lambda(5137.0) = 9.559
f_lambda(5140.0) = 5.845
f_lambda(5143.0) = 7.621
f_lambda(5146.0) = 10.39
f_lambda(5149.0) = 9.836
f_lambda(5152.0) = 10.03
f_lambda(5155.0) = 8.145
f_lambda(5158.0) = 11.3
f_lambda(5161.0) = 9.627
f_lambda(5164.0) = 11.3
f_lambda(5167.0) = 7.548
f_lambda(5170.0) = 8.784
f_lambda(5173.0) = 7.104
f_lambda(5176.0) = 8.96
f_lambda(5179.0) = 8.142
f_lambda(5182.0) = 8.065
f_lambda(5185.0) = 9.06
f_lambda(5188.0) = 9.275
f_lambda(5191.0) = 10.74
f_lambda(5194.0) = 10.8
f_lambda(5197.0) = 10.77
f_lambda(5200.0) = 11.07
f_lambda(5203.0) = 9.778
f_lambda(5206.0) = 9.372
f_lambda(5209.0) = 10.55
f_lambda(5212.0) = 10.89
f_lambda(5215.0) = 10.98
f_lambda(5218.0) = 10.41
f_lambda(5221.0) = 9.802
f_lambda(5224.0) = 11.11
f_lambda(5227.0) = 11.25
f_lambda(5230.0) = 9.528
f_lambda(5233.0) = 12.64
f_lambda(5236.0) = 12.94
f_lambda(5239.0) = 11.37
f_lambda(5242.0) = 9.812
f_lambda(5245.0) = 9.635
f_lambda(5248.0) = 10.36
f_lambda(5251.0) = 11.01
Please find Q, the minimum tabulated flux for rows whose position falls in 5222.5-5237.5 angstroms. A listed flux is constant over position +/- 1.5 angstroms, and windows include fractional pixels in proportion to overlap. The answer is 9.528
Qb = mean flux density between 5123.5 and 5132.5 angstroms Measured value 9.81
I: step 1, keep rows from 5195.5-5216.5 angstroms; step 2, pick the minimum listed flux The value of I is 9.372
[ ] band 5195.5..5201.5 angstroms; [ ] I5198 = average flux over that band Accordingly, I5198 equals 10.9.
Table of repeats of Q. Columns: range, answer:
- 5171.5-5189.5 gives 7.104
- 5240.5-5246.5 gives 9.635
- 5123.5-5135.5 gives 9.444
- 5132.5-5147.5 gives 5.845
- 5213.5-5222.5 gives 9.802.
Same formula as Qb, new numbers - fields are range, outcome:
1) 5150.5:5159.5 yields 9.82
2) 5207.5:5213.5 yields 10.7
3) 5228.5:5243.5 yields 11.3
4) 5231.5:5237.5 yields 12.8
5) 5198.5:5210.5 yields 10.2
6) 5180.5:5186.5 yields 8.56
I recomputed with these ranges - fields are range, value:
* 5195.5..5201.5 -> 10.77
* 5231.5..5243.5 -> 9.812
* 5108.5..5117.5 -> 9.911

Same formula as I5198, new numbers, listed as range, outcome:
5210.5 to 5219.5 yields 10.8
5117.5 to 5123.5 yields 11.1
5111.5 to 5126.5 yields 10.9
